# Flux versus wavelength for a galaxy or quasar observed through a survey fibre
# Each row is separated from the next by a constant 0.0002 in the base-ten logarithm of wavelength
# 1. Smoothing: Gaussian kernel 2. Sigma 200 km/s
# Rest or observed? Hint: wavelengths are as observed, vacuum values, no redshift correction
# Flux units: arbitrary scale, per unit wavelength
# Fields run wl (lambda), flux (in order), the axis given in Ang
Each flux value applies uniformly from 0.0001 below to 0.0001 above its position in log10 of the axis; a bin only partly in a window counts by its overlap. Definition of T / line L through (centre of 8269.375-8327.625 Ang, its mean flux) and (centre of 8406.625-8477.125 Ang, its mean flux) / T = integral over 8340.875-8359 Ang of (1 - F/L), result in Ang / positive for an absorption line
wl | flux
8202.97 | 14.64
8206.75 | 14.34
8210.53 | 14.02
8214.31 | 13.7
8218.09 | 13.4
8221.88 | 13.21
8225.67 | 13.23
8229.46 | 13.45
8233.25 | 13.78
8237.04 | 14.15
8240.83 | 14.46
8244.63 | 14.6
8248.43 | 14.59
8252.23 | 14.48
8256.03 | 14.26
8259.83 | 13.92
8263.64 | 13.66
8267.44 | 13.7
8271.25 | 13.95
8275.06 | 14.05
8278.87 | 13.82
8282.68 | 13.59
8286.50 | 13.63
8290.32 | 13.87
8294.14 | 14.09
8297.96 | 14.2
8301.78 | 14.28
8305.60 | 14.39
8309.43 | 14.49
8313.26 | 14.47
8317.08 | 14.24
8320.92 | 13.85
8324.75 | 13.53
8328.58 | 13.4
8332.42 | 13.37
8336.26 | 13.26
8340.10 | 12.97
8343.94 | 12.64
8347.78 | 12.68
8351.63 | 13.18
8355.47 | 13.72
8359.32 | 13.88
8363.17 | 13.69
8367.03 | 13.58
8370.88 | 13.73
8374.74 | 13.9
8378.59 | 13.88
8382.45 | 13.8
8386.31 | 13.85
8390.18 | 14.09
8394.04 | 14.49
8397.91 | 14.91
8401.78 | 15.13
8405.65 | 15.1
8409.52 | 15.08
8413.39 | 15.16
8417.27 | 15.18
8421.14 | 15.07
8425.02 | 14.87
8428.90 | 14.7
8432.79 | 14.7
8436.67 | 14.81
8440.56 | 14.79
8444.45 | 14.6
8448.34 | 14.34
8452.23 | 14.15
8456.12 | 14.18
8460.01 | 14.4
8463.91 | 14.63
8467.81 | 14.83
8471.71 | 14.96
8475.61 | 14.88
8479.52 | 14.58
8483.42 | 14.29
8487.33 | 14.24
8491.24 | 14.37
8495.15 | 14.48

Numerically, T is 1.5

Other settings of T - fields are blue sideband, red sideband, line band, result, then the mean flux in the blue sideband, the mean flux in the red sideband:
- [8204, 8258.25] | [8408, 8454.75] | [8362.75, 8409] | 1.2 Ang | 14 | 14.8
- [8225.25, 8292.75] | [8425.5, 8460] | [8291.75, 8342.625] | 1.0 Ang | 14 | 14.5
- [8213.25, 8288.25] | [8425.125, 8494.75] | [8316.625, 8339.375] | 1.0 Ang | 13.9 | 14.6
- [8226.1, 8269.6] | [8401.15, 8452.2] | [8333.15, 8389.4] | 4.1 Ang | 14.1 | 14.9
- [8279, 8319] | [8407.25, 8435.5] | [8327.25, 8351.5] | 2.3 Ang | 14.1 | 15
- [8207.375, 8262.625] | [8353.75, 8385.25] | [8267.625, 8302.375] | -0.1 Ang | 14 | 13.8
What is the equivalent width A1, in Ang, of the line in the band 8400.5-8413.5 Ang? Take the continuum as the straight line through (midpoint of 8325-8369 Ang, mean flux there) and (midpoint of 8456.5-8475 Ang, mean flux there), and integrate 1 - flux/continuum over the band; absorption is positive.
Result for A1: -1.0 Ang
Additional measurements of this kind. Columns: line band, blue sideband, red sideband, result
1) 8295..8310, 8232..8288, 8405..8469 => -0.1 Ang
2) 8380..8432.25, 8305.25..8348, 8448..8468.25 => -2.3 Ang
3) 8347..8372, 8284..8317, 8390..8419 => 1.9 Ang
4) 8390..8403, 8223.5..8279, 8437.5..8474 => -0.3 Ang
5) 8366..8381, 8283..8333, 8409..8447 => 0.7 Ang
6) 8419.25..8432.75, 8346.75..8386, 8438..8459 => -0.6 Ang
